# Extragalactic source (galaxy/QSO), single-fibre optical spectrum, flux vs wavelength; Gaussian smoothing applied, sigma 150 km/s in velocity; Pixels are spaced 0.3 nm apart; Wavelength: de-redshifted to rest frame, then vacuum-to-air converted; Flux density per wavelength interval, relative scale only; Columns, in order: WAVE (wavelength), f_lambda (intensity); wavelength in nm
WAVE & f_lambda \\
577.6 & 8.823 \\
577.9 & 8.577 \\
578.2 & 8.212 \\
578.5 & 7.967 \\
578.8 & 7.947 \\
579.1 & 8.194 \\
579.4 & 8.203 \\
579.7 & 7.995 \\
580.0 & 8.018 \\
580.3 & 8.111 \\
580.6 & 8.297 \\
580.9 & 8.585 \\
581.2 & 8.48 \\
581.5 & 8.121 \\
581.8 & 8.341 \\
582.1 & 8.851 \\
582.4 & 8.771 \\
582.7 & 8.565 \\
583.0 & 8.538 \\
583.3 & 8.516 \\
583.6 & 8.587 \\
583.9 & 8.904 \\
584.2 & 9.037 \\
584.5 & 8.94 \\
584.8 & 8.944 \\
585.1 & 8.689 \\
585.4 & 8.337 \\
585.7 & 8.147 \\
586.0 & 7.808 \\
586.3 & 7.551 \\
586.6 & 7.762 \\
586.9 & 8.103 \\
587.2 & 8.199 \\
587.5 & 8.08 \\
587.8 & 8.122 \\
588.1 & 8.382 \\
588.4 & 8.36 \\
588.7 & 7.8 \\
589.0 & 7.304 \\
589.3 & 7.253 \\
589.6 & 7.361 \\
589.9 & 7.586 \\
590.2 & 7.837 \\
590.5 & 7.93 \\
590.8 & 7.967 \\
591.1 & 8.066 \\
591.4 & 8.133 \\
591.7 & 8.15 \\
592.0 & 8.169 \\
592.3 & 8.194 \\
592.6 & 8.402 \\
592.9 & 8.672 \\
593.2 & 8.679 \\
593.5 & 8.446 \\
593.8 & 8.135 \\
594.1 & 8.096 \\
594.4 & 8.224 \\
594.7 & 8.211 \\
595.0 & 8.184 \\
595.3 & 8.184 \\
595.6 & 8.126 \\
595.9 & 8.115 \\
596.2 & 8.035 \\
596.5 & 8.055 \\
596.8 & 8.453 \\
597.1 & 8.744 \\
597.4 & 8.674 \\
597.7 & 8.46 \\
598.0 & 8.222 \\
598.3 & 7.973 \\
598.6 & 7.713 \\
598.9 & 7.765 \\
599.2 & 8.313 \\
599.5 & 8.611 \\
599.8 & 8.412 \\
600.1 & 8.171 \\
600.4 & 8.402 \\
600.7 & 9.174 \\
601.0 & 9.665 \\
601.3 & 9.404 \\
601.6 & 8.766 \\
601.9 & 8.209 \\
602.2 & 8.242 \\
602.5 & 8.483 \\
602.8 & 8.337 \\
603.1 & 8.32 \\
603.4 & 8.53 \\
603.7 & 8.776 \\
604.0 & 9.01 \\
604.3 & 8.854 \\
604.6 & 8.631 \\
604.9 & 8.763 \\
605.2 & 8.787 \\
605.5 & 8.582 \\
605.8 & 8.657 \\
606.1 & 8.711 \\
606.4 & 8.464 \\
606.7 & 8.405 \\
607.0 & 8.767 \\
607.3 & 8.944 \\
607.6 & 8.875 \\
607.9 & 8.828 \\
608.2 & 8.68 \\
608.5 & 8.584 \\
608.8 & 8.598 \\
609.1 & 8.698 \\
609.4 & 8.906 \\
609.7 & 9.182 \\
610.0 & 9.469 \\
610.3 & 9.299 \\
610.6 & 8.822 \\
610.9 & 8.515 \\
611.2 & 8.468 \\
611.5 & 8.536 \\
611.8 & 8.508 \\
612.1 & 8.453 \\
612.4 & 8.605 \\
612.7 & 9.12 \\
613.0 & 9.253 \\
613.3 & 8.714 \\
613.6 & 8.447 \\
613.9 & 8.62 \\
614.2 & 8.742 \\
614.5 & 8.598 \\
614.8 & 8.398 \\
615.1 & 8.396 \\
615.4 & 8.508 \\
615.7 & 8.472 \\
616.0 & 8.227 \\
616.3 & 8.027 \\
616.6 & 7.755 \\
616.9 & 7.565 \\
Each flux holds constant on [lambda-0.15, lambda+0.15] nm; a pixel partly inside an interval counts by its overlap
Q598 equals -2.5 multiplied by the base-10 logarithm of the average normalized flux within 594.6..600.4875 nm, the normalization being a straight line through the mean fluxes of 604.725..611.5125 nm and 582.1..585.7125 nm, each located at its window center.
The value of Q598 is 0.06 mag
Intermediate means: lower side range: 8.69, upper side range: 8.77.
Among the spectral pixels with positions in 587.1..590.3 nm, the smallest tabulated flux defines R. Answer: 7.253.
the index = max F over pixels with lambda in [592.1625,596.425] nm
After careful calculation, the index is 8.679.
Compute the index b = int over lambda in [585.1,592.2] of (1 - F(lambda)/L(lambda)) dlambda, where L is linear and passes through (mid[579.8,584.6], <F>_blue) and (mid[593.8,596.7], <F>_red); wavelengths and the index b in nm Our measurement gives 0.33 nm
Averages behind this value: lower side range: 8.53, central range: 7.95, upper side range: 8.14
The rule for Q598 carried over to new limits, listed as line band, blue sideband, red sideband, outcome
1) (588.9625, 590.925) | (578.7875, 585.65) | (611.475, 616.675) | 0.12 mag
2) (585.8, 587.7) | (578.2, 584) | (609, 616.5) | 0.06 mag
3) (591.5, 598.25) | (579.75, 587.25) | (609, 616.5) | 0.03 mag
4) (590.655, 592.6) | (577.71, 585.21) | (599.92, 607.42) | 0.06 mag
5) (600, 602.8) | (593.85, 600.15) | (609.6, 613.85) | -0.04 mag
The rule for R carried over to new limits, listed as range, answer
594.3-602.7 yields 7.713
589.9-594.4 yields 7.837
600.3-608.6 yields 8.209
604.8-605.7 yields 8.582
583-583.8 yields 8.516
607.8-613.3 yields 8.453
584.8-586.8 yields 7.551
